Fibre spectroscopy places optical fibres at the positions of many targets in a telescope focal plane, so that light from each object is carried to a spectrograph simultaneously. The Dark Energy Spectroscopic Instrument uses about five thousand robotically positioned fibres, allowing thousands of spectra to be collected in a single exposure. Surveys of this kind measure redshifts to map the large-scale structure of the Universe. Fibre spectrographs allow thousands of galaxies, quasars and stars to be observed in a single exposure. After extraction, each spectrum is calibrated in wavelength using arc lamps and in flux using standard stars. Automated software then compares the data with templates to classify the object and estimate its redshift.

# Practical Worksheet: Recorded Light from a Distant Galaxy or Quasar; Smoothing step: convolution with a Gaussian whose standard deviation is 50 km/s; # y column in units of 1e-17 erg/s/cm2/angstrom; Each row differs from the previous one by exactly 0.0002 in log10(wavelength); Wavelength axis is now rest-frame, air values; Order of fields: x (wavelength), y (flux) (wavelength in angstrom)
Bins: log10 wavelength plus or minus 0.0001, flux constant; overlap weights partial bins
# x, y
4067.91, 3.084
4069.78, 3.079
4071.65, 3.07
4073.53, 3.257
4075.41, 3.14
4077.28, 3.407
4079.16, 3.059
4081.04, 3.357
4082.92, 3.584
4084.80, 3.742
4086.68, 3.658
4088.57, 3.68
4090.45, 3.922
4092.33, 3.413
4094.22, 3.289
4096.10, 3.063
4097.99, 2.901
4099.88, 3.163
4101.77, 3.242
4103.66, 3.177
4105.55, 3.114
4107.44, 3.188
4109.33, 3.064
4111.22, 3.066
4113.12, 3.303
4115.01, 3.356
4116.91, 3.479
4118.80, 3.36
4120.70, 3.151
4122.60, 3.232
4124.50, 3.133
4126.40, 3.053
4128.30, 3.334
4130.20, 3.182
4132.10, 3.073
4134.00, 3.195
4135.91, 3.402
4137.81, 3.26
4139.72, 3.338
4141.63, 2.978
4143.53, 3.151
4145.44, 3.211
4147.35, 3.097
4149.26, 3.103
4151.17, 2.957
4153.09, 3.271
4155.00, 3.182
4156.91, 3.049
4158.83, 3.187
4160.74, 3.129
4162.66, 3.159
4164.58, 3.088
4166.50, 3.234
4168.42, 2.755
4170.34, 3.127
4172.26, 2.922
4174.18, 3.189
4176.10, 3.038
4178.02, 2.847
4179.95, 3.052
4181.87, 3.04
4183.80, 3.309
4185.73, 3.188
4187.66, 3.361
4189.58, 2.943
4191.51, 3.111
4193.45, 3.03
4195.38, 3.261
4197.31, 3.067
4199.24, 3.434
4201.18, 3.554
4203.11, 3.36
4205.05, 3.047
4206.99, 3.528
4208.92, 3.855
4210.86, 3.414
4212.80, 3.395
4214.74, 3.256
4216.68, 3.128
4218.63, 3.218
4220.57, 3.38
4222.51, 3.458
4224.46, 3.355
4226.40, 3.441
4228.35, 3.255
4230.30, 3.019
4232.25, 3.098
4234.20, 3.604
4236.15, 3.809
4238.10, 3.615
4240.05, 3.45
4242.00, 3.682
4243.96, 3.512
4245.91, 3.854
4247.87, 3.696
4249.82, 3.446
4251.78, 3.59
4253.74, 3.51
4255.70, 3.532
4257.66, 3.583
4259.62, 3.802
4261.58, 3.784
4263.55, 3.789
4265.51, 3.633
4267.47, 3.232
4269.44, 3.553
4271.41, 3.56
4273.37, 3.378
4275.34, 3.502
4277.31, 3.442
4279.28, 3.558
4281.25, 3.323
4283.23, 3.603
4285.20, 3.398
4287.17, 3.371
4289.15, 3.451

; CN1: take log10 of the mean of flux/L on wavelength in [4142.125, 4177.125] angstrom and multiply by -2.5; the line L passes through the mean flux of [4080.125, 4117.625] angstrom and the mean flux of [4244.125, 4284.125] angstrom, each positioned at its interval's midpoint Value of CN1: 0.11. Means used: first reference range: 3.34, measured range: 3.1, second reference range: 3.57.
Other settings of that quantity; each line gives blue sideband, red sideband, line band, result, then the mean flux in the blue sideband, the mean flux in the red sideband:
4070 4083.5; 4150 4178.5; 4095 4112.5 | 0.029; 3.25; 3.08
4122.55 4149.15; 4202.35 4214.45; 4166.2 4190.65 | 0.085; 3.18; 3.42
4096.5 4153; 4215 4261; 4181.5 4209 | 0.036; 3.18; 3.48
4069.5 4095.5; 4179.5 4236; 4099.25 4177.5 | 0.065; 3.41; 3.29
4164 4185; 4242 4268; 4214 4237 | 0.026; 3.06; 3.62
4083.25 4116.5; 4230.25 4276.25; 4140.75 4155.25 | 0.093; 3.32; 3.56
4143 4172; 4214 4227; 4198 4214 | -0.055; 3.11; 3.32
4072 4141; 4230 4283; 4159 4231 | 0.073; 3.28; 3.55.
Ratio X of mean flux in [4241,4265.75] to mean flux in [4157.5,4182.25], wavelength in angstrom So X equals 1.2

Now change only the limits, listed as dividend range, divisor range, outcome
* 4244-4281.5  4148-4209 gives 1.13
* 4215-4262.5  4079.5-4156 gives 1.07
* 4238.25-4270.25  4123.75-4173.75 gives 1.15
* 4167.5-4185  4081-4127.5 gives 0.92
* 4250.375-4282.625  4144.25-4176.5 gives 1.14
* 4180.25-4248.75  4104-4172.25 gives 1.06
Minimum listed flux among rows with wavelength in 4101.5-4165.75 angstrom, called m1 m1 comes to 2.957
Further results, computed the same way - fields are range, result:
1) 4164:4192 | 2.755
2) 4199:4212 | 3.047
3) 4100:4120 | 3.064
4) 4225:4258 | 3.019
